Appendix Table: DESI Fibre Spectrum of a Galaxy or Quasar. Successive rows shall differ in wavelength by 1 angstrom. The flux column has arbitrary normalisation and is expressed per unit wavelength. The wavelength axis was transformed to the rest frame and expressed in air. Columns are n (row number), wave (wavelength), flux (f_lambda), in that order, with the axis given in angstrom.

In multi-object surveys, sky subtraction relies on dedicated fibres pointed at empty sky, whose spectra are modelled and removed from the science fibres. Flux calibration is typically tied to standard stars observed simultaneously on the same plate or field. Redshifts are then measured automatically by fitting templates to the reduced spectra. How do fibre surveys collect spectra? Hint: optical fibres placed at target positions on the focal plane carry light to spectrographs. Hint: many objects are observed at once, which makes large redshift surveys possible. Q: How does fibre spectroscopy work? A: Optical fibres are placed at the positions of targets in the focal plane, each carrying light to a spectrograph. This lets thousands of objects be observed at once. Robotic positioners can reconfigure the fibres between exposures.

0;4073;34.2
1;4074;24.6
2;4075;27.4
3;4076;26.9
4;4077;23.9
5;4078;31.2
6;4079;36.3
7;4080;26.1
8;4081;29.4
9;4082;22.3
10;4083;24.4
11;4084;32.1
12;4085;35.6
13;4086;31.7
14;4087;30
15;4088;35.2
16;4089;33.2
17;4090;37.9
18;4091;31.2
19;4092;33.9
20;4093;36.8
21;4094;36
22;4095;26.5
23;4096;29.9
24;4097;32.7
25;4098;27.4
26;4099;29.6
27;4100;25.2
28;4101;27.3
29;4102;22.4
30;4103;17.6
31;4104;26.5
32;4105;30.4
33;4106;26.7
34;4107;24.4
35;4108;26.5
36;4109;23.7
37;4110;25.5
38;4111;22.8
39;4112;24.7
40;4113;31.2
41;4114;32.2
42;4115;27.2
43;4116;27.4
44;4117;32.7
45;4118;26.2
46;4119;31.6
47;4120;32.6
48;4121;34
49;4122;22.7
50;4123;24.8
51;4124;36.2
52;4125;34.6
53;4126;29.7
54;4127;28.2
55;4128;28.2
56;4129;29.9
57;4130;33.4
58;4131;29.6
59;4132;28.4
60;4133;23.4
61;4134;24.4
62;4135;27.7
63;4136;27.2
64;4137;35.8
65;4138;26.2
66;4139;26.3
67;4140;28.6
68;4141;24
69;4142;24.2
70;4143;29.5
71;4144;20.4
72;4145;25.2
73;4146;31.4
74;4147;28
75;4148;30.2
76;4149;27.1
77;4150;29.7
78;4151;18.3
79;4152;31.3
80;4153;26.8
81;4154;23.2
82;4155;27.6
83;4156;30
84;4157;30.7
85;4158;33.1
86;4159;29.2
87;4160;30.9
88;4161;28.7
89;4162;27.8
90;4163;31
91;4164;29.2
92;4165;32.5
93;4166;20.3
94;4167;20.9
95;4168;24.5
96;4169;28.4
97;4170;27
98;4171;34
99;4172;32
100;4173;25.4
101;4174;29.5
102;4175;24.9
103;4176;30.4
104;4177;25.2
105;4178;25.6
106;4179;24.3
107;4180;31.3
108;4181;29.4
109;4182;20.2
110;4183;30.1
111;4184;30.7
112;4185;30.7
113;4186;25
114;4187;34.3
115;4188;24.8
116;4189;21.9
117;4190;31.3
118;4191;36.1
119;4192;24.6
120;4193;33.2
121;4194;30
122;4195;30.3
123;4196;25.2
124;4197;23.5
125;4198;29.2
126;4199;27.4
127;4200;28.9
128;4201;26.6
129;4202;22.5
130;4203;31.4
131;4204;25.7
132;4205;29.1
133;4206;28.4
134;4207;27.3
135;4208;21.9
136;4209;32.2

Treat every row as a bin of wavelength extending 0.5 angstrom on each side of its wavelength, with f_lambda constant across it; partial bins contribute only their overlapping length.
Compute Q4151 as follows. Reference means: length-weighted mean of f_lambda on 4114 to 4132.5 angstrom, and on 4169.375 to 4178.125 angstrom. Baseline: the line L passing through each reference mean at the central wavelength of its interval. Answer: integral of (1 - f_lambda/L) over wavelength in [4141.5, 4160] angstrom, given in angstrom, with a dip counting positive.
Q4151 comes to 0.9 angstrom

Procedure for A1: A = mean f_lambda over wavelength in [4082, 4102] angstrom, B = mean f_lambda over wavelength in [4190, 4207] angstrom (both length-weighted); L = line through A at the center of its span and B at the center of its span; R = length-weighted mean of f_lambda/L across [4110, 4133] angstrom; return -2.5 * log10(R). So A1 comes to 0.04 mag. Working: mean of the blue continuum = 30.9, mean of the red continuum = 28.3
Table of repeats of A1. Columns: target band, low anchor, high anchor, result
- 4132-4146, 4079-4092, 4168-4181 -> 0.10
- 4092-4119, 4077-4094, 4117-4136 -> 0.10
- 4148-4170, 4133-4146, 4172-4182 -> -0.03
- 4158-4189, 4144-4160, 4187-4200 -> 0.01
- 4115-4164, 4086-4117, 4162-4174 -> -0.01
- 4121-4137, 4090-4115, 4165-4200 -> -0.04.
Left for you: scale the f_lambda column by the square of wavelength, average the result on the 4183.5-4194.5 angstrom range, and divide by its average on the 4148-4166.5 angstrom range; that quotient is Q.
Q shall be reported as 1.1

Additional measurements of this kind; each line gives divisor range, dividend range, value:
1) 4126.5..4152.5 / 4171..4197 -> 1.05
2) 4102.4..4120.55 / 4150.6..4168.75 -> 1.04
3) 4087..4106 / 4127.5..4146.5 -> 0.94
